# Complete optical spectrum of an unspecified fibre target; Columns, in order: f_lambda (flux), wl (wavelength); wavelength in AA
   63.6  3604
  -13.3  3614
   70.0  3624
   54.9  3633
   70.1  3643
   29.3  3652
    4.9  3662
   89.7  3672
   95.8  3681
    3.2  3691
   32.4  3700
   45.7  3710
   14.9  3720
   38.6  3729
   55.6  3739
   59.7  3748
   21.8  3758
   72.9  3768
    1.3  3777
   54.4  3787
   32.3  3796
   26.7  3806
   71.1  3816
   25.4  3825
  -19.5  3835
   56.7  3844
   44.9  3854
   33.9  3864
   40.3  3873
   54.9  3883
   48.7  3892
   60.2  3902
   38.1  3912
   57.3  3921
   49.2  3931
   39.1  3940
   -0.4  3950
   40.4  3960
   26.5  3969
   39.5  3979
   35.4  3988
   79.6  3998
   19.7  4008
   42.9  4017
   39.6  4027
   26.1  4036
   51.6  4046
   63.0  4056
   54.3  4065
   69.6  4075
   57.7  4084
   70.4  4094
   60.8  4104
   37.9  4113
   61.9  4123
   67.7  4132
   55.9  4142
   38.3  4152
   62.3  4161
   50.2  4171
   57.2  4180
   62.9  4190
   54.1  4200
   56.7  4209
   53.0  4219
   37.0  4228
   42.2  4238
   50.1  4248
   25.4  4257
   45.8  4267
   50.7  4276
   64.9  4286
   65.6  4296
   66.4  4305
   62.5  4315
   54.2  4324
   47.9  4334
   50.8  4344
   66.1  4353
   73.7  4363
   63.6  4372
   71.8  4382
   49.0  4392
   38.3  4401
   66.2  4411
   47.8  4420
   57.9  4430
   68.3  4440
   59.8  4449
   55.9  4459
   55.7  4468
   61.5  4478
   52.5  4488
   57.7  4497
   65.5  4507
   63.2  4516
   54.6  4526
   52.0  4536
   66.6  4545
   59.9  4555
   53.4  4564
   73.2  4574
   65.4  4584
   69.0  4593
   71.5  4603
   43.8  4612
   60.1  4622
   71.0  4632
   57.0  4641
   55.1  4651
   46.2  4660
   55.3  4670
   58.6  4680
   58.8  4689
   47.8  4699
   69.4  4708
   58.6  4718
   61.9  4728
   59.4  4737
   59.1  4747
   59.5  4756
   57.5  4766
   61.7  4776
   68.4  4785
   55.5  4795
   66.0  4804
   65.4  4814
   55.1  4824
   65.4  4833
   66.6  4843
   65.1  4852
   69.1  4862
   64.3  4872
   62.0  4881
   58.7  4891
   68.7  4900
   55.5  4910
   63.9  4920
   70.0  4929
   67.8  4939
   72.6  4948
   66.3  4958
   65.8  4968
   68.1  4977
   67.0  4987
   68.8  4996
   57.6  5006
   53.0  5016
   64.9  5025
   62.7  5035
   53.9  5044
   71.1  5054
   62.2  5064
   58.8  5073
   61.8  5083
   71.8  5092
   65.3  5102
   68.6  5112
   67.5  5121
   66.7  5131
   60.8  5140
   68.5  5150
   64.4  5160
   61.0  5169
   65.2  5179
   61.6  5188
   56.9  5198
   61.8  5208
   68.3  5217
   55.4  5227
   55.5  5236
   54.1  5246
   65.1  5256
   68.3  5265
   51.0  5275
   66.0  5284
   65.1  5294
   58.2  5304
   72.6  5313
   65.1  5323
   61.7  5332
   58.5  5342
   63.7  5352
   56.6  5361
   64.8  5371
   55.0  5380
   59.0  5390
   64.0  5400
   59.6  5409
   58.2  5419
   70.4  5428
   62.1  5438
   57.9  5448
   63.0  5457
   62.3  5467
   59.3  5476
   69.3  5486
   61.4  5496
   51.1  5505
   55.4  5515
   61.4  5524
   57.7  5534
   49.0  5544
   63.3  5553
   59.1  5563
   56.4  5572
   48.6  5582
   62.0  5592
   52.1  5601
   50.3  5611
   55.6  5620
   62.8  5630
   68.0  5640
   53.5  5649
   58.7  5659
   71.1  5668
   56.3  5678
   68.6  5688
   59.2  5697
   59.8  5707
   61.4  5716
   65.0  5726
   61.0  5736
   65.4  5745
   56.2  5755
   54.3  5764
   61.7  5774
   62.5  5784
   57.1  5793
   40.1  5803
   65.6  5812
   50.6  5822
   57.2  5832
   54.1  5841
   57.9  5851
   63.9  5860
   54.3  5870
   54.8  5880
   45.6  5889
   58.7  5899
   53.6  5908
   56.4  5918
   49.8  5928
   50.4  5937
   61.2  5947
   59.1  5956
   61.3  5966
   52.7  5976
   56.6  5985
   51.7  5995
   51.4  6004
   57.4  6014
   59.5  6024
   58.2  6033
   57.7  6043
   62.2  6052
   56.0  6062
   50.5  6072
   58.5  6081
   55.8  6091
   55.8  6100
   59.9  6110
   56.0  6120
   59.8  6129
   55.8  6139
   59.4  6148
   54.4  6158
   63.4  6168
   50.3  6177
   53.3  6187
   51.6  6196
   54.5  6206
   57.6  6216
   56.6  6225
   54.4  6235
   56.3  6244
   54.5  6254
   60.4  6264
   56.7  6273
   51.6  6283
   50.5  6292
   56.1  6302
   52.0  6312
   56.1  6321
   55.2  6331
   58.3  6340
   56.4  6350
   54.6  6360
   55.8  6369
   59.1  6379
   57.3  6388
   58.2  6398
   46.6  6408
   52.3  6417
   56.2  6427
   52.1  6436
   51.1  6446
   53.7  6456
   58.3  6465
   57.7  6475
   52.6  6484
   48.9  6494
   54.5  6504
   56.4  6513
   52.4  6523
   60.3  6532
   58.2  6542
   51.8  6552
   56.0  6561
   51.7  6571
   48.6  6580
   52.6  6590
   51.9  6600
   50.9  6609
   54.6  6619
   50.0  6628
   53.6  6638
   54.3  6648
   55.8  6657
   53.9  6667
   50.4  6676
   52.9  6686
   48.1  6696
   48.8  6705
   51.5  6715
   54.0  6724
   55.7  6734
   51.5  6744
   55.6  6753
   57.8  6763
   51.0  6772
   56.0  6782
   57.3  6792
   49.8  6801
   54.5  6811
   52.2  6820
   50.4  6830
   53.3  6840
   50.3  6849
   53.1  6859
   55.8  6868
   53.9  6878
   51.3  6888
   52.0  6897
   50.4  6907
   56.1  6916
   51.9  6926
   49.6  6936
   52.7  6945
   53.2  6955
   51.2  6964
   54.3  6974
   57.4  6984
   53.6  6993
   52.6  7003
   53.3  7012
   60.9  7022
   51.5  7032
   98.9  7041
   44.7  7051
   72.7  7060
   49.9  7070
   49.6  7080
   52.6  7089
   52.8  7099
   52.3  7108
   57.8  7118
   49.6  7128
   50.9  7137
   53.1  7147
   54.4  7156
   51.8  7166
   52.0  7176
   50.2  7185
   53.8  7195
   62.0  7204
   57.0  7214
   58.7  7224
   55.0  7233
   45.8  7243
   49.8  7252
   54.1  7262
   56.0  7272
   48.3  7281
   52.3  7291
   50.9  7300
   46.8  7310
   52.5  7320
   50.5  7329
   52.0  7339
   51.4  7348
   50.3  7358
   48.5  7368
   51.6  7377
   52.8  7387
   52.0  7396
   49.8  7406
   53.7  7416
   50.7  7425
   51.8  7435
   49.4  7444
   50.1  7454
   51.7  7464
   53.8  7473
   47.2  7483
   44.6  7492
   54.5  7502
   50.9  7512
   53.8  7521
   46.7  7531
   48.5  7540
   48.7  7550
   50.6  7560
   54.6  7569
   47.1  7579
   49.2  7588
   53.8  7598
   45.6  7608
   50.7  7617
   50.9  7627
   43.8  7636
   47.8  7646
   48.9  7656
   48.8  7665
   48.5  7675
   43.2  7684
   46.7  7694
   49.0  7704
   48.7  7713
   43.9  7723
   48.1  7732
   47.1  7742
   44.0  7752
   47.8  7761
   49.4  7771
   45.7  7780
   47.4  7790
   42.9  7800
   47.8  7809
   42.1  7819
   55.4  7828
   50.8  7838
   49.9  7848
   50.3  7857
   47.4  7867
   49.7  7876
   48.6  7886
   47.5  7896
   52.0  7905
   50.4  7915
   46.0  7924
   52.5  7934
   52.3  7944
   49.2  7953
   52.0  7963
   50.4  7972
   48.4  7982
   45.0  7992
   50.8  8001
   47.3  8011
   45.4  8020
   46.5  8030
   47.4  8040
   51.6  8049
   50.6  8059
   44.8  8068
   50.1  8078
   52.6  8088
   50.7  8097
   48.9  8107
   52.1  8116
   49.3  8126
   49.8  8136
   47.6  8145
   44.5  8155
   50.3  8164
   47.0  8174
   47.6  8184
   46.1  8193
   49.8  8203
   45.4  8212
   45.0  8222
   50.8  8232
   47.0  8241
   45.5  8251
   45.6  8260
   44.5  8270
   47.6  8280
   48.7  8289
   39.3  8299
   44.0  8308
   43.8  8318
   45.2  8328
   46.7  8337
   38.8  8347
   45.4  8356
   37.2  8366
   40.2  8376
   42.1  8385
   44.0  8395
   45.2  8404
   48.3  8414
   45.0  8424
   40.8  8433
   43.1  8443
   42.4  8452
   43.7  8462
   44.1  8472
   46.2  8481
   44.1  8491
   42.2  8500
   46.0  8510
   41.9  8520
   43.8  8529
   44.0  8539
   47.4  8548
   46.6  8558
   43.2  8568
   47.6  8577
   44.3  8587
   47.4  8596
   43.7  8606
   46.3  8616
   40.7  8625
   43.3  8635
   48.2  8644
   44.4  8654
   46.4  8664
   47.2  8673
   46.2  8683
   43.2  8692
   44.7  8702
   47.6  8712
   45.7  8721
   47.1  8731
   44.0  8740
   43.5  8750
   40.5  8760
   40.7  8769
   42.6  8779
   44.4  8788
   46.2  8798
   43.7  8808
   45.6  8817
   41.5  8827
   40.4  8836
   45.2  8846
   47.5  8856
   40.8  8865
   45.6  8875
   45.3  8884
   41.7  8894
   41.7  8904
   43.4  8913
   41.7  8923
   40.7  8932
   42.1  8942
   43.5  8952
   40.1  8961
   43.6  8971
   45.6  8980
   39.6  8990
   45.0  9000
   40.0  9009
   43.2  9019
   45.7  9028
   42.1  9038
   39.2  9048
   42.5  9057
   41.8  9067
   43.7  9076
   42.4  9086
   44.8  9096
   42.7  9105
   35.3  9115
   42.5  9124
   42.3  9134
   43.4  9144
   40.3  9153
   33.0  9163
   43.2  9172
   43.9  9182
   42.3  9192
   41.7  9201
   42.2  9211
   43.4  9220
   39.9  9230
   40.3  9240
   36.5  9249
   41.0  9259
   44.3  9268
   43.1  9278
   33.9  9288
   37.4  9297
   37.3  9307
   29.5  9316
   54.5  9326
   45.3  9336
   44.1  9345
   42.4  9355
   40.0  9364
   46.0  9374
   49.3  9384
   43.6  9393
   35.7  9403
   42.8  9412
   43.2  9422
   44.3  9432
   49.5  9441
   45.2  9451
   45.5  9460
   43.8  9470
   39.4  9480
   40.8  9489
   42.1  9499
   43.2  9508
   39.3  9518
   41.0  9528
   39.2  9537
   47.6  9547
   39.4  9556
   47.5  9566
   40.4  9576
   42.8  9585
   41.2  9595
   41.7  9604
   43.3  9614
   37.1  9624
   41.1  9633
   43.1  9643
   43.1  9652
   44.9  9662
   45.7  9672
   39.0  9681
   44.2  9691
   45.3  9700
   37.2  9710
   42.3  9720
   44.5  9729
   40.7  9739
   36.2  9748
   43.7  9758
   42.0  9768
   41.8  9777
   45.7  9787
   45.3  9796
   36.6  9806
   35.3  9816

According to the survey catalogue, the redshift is 0.07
